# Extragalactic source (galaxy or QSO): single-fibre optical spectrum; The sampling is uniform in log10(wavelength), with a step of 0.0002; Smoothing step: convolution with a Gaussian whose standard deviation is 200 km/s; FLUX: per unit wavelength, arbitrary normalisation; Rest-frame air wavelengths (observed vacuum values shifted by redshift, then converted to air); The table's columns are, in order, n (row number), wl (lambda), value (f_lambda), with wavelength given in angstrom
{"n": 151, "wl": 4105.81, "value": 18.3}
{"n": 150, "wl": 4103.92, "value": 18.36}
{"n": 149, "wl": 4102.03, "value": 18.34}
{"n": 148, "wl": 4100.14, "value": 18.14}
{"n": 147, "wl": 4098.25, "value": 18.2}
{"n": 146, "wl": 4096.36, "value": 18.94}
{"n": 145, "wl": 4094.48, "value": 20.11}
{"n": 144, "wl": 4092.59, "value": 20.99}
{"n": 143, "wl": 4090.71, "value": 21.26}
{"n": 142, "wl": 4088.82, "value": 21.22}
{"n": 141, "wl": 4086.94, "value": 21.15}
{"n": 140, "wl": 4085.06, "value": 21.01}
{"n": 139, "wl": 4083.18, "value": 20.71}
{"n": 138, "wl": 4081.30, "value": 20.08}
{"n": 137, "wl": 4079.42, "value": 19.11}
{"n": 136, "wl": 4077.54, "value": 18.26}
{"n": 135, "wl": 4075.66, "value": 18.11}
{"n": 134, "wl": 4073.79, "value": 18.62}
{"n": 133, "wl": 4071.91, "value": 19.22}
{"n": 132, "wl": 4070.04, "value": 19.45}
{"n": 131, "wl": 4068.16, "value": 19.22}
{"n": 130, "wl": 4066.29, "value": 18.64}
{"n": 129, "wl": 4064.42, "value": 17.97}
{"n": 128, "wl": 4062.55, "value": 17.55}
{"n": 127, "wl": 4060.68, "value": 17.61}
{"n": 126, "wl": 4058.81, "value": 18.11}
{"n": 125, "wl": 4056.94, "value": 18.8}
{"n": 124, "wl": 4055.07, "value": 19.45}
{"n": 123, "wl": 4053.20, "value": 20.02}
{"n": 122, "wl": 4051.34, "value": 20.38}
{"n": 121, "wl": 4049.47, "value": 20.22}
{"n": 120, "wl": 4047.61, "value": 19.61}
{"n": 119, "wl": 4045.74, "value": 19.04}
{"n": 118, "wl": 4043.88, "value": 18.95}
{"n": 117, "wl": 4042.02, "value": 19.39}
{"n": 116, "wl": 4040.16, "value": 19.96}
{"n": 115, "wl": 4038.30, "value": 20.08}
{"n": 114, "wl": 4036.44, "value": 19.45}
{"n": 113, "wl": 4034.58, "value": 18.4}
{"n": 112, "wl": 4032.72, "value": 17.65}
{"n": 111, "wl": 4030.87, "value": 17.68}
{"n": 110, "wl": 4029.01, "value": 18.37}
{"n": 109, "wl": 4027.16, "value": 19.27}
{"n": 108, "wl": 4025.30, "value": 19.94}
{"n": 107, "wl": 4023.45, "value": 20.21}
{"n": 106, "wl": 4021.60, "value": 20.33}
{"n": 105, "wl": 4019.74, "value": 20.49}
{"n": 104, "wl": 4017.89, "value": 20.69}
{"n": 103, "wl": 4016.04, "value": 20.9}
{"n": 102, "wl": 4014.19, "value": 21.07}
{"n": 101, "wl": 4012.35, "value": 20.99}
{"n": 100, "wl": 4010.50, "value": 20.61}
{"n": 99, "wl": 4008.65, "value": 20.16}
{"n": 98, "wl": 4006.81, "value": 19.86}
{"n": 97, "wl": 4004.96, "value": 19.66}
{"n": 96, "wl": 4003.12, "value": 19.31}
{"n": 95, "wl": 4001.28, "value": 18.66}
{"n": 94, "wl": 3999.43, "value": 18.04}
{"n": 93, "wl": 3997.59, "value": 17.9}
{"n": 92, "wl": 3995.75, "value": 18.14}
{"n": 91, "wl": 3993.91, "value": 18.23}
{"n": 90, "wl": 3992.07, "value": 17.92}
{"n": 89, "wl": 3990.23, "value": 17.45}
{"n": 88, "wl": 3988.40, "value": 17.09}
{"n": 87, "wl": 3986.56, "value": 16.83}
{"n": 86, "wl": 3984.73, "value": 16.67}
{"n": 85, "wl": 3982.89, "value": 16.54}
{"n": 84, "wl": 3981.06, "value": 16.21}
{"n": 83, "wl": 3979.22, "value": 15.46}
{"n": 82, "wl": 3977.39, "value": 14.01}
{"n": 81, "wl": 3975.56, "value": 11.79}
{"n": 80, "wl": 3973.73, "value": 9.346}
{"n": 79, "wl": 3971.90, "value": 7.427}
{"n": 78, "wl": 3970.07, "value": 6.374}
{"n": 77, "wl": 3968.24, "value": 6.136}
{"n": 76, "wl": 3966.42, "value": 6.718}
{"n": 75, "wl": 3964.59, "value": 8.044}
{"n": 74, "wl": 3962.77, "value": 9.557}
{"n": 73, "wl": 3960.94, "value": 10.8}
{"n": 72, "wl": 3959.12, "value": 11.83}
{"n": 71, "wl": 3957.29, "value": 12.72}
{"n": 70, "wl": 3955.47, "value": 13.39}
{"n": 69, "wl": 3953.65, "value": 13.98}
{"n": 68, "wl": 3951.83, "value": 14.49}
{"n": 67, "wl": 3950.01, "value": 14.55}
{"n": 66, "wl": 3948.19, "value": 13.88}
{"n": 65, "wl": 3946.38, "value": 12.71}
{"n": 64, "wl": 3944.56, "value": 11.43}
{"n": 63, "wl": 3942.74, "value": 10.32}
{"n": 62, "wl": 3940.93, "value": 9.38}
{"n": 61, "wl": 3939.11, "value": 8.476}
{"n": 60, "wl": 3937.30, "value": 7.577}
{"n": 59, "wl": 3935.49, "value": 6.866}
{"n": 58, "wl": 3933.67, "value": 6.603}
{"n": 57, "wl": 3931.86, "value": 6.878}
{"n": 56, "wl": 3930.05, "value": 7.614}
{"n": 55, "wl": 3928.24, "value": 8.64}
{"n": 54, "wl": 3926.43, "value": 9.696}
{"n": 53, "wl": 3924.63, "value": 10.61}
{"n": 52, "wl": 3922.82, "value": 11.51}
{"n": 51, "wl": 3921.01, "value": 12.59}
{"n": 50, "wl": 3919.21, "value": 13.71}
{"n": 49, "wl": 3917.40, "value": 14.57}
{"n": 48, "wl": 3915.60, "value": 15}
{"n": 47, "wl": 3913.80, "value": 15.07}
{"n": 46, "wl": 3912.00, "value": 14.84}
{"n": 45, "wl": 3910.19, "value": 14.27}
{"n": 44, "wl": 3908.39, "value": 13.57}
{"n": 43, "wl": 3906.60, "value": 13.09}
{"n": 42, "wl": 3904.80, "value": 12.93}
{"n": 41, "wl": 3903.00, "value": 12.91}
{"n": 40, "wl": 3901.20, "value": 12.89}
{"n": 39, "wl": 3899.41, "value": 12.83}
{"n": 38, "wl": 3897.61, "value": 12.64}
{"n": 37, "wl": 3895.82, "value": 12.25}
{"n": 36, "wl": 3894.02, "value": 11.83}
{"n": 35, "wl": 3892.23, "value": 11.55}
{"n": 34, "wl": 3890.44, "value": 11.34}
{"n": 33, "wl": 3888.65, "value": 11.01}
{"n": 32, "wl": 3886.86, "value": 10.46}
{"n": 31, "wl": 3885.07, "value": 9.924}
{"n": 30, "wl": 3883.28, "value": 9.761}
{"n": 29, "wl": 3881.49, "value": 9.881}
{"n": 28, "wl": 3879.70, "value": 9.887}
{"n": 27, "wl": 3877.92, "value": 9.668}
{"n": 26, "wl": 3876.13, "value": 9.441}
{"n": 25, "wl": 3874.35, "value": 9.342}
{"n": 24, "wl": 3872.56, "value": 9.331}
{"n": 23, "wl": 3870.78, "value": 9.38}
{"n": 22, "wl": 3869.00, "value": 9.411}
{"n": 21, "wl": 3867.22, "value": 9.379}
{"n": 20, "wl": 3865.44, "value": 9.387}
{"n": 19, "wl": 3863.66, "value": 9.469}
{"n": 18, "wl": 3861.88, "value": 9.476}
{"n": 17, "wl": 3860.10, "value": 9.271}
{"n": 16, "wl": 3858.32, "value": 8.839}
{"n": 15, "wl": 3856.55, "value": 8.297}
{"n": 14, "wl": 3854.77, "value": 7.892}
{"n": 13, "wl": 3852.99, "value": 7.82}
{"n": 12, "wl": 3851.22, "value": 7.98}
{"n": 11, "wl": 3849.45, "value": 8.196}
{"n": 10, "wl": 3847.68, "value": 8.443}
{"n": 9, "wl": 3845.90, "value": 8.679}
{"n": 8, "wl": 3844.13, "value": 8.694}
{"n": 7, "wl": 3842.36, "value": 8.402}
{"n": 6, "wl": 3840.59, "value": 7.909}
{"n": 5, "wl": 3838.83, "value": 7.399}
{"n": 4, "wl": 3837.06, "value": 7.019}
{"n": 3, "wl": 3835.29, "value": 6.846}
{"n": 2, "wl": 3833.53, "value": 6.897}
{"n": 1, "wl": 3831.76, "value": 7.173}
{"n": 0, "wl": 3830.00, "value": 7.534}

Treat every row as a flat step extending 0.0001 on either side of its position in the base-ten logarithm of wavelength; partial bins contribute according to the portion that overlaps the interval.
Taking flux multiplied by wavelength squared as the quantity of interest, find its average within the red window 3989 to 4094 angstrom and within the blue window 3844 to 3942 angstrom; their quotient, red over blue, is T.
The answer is 2.01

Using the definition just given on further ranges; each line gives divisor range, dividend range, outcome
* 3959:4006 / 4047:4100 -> 1.43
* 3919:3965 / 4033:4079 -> 1.88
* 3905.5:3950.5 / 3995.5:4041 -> 1.81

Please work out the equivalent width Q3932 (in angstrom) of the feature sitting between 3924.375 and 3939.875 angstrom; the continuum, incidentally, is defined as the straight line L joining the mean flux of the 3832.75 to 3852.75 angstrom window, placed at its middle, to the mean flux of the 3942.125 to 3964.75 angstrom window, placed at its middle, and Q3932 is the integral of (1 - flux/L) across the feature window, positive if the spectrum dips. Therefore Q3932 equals 4.6 angstrom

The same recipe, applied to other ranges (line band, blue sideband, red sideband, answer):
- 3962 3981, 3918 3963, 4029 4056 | 5.23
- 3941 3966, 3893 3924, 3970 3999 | 4.25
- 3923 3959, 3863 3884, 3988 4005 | 9.55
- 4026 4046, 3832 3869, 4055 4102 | -2.00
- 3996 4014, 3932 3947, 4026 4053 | -4.35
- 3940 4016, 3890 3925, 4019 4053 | 9.57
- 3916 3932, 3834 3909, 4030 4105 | 1.76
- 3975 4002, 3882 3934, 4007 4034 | 1.25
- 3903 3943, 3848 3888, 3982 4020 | 5.71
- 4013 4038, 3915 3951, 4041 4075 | -4.19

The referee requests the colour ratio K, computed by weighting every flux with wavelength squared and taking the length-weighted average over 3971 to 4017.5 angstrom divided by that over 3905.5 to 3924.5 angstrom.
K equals 1.32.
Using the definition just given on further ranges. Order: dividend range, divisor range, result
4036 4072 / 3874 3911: 1.80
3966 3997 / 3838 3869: 1.72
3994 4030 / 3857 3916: 1.87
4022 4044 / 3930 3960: 1.84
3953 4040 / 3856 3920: 1.52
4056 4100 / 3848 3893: 2.27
